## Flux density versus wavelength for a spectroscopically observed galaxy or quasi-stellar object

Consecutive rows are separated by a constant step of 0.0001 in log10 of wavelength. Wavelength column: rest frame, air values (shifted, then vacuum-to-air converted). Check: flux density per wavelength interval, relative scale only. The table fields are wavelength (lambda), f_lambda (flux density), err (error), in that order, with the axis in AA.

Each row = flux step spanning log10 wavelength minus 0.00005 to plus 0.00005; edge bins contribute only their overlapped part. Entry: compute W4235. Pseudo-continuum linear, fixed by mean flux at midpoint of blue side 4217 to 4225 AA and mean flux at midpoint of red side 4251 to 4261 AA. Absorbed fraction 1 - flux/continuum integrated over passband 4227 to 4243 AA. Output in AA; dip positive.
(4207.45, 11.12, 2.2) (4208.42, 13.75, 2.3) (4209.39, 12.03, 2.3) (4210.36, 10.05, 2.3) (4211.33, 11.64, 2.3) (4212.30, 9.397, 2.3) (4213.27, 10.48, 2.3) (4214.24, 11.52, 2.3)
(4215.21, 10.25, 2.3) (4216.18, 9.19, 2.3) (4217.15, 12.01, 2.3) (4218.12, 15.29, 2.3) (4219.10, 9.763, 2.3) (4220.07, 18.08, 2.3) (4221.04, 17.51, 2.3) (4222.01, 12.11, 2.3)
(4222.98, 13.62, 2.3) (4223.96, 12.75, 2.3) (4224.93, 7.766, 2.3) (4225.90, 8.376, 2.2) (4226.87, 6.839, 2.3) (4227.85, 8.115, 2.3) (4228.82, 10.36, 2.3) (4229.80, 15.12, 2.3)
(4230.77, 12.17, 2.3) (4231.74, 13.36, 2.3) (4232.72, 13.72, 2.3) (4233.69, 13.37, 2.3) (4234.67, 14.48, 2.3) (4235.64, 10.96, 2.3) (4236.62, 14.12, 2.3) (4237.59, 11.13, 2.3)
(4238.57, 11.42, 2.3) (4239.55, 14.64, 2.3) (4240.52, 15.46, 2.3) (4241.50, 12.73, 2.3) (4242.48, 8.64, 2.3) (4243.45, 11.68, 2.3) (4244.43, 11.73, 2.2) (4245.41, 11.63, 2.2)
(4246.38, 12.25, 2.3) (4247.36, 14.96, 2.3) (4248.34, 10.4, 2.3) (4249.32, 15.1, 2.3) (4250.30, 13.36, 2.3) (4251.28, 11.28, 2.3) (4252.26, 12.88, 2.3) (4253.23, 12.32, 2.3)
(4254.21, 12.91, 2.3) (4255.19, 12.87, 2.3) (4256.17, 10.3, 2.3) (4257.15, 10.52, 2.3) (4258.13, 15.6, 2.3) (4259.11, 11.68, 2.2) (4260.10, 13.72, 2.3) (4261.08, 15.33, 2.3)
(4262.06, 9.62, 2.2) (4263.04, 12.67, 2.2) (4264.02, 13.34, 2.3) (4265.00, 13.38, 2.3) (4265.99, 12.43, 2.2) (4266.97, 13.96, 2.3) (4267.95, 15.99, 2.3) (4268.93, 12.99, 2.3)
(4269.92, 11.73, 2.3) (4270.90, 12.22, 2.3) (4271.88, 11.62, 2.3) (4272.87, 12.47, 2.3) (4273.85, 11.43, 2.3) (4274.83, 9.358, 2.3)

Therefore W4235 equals 0.95 AA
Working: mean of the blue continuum 13.5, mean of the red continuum 12.6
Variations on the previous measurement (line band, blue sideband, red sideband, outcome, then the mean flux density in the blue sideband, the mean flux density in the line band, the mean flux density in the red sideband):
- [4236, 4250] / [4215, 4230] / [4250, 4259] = -0.5 AA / 11.7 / 12.6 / 12.4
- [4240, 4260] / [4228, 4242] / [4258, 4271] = 0.9 AA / 13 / 12.4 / 13.1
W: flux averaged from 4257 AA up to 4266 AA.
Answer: 12.9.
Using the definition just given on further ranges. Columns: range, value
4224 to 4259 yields 12.1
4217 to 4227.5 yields 12.1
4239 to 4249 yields 12.5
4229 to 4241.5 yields 13.2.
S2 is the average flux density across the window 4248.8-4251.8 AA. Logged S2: 13.2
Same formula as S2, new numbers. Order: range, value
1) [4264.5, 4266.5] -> 12.9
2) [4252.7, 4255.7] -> 12.7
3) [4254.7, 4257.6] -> 11.2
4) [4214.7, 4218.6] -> 11.7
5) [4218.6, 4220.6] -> 14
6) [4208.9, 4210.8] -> 11.1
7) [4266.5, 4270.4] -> 13.7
